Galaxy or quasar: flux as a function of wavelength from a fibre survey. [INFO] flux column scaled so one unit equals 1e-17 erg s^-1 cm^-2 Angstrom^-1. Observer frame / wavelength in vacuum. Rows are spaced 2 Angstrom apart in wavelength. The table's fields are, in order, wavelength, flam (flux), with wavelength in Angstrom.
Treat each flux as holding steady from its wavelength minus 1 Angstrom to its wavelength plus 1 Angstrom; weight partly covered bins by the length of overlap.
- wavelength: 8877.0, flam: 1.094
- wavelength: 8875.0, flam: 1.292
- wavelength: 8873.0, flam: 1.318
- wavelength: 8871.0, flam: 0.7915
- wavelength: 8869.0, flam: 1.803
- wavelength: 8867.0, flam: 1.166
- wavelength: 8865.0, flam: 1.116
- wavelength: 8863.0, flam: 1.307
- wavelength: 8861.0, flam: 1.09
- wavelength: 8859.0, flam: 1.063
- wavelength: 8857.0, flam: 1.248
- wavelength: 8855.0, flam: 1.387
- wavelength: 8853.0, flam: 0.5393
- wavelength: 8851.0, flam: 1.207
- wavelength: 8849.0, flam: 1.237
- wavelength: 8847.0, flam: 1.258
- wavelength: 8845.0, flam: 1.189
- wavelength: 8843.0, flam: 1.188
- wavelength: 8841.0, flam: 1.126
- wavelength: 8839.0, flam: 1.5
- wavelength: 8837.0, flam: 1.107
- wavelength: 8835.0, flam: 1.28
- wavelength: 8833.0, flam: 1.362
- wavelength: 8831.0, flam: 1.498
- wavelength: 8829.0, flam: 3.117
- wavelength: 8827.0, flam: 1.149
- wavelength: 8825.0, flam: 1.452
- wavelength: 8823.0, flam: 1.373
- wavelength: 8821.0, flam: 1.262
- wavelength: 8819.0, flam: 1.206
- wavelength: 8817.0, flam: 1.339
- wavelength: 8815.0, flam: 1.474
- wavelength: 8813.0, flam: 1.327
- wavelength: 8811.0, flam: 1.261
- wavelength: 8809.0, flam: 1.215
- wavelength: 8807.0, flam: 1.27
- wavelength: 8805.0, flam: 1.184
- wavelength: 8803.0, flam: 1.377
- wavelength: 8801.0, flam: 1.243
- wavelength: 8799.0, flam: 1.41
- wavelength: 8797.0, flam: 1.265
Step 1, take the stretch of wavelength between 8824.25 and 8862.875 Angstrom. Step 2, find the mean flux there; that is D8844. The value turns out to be 1.31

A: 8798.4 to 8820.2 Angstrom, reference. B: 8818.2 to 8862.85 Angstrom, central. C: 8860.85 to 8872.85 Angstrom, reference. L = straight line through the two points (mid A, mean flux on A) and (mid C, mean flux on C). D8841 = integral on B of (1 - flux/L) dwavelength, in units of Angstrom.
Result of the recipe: -1.75 Angstrom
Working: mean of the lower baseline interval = 1.3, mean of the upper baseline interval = 1.23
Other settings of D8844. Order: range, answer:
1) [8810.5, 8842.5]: 1.43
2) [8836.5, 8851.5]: 1.23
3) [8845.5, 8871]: 1.19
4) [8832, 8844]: 1.26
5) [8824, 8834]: 1.72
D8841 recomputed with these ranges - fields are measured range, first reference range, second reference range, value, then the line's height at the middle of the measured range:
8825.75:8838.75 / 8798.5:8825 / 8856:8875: -3.1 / 1.27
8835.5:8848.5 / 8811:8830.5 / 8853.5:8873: 1.2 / 1.36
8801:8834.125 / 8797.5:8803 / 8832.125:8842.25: -3.1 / 1.3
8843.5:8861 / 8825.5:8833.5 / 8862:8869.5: 4.1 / 1.49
